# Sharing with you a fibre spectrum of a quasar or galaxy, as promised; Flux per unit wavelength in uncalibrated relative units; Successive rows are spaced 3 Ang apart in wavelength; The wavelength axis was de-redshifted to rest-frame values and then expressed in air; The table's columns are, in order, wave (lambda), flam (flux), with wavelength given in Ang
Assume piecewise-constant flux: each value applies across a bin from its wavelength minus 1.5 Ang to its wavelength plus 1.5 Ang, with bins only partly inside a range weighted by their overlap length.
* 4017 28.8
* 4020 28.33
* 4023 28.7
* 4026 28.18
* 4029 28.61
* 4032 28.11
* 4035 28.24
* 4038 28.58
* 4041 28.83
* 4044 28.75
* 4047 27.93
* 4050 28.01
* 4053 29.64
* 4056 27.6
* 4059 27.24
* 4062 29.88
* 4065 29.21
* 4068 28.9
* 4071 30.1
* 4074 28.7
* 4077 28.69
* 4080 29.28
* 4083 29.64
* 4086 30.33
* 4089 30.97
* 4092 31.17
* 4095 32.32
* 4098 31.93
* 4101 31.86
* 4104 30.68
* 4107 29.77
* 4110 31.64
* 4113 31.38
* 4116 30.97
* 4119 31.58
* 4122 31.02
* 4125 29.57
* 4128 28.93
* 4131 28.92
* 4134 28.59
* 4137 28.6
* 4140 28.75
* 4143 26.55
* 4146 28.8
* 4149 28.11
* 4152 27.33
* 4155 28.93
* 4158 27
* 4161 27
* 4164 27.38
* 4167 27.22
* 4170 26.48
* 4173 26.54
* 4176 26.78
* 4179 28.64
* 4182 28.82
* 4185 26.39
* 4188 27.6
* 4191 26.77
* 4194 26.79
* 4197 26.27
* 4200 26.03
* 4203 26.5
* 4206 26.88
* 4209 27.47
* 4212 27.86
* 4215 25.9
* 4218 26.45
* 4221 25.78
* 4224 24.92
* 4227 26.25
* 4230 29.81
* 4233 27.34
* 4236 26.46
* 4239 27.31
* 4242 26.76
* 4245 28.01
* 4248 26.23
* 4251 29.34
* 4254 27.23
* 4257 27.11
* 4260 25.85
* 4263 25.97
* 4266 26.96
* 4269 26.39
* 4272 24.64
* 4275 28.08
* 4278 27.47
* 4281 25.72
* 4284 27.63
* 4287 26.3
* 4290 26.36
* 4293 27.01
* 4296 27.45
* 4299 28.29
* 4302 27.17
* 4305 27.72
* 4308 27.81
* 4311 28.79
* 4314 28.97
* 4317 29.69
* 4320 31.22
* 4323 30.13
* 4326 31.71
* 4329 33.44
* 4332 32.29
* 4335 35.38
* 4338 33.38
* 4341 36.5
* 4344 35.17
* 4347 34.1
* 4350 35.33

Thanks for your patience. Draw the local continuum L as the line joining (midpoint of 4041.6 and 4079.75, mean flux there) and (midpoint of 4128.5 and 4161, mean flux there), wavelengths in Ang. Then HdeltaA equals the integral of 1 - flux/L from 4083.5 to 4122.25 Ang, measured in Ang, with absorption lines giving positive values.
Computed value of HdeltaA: -3.7 Ang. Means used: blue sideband 28.7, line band 31.2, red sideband 28.1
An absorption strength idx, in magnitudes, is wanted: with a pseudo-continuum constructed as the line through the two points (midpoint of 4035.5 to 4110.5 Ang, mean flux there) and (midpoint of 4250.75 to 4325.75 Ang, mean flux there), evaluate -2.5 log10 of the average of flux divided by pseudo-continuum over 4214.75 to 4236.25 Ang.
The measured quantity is 0.06 mag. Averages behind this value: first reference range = 29.6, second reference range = 27.6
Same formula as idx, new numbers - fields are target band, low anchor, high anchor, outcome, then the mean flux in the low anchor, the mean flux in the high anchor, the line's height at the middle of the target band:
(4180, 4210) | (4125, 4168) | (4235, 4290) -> 0.02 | 28.1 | 26.8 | 27.6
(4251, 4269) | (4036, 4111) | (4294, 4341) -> 0.13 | 29.6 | 30.4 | 30.2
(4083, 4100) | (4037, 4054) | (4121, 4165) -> -0.10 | 28.6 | 28.3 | 28.5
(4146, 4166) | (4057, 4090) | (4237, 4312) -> 0.03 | 29.3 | 27.1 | 28.4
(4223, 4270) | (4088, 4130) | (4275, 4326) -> 0.07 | 31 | 28.1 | 28.9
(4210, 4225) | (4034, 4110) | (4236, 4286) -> 0.05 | 29.6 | 26.9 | 27.5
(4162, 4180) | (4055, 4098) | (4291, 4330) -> 0.09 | 29.7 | 29.1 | 29.4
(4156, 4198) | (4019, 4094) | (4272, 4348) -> 0.08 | 29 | 29.8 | 29.4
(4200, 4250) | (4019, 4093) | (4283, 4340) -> 0.10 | 28.9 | 29.6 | 29.4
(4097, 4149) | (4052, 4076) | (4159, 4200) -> -0.07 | 28.9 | 27.1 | 28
